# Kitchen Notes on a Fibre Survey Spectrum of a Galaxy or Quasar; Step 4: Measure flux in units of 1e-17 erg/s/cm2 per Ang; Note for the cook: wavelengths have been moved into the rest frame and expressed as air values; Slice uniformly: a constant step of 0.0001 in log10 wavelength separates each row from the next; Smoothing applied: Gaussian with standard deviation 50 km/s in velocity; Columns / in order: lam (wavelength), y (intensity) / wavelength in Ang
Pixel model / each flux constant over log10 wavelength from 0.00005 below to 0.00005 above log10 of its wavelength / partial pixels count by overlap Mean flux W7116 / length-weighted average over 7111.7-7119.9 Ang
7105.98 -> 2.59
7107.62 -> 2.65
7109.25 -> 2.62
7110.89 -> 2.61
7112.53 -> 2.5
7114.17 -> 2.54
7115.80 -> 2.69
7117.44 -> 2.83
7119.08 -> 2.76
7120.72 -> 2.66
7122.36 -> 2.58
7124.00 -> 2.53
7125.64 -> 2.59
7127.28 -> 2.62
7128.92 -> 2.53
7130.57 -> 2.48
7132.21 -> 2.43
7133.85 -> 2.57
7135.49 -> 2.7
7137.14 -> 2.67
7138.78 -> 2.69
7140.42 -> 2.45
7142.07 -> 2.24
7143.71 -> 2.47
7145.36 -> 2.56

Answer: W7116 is 2.66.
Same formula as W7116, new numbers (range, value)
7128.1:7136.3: 2.54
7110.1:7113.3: 2.55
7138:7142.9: 2.46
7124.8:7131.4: 2.55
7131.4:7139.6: 2.61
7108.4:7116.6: 2.59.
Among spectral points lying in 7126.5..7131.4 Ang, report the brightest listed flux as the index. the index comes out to 2.62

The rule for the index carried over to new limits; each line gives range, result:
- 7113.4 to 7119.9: 2.83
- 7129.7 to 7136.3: 2.7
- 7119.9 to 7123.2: 2.66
